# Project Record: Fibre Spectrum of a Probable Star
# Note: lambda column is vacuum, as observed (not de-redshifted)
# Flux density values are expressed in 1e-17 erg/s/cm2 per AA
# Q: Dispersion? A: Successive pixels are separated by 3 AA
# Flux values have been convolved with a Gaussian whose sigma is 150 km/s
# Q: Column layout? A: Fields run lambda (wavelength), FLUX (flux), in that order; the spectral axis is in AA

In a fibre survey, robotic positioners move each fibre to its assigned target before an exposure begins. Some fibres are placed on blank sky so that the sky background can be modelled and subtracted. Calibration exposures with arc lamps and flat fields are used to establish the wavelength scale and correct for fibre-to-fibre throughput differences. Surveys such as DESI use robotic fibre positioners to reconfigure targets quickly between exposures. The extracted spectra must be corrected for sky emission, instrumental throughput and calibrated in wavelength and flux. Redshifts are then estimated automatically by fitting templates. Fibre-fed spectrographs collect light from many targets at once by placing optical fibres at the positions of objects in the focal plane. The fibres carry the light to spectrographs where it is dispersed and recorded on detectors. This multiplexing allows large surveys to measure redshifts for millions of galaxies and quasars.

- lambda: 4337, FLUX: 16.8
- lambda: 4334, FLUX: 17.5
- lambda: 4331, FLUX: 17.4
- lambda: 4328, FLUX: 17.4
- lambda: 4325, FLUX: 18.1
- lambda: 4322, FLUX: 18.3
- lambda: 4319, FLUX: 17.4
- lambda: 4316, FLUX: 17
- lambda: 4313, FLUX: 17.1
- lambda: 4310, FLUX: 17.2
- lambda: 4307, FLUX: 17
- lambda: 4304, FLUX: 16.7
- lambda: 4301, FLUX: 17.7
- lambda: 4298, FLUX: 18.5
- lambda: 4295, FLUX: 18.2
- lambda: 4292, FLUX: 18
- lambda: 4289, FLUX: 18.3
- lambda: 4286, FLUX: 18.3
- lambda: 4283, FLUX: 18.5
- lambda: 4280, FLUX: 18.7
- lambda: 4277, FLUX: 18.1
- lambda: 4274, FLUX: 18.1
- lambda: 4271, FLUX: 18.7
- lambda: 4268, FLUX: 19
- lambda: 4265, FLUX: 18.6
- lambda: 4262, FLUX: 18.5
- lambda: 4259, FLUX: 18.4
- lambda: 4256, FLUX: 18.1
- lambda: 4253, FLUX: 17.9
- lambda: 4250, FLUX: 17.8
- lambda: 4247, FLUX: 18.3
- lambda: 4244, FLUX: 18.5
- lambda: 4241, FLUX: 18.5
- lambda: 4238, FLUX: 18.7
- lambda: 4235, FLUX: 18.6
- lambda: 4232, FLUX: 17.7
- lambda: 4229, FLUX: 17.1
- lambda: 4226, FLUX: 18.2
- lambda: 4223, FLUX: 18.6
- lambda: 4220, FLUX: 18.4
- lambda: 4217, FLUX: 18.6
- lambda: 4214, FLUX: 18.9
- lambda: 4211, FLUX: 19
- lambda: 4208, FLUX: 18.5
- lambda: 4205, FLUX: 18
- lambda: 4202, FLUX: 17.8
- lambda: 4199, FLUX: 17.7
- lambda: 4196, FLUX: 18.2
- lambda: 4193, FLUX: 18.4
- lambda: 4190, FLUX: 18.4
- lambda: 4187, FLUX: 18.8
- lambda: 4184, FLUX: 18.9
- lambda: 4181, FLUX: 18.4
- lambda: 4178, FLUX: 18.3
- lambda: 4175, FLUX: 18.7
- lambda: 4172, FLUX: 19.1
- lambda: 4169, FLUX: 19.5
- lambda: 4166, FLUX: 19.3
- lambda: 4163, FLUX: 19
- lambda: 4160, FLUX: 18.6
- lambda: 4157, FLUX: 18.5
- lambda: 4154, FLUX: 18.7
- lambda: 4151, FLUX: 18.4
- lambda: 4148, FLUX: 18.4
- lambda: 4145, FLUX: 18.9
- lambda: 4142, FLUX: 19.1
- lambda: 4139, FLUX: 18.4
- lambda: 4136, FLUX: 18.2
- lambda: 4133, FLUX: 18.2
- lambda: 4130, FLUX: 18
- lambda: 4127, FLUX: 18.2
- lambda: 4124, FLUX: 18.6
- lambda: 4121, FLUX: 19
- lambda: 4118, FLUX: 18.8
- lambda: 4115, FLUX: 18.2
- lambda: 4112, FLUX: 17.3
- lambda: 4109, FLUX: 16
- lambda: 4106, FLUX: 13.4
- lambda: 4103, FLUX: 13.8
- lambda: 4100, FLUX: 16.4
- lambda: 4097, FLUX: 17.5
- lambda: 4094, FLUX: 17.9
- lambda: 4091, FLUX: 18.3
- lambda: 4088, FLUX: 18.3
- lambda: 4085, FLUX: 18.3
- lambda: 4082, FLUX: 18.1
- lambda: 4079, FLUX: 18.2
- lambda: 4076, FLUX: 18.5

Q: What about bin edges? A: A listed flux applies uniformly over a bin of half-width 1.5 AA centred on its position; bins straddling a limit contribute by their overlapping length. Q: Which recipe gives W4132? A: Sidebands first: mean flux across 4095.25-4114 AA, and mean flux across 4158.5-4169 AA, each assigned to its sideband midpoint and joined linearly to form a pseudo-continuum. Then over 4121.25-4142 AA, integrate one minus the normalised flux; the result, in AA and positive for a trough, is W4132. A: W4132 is -1.30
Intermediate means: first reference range 15.8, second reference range 19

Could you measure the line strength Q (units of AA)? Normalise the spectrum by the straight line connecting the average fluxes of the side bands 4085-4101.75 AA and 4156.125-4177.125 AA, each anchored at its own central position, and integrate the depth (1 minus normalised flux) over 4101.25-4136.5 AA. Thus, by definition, 1.67 AA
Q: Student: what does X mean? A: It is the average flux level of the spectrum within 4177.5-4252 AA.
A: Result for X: 18.3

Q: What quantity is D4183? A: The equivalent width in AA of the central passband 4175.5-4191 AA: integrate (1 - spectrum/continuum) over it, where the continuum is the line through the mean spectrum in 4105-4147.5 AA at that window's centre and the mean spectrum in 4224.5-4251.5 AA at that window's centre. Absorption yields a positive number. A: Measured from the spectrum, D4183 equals -0.4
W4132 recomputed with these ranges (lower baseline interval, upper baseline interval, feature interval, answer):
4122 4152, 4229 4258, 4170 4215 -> -0.4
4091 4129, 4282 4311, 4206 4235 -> -1.3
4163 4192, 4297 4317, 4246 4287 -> -1.4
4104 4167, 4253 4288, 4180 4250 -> -0.2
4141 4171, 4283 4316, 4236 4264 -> -0.3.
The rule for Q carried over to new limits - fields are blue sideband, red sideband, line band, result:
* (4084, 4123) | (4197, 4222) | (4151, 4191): -1.9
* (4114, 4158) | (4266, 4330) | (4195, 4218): -0.1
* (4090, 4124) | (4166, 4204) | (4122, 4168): -2.1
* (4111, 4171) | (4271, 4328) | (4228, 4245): -0.1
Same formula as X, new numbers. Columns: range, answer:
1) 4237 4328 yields 18.1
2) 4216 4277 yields 18.3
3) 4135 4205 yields 18.6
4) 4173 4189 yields 18.6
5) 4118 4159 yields 18.5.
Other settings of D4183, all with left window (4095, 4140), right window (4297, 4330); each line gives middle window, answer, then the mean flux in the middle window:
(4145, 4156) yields -0.8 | 18.6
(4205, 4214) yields -0.6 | 18.6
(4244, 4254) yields -0.4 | 18.1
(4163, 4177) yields -1.4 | 19.1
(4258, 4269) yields -0.7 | 18.6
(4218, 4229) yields -0.5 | 18.2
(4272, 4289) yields -0.9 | 18.3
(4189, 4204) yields -0.6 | 18.1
